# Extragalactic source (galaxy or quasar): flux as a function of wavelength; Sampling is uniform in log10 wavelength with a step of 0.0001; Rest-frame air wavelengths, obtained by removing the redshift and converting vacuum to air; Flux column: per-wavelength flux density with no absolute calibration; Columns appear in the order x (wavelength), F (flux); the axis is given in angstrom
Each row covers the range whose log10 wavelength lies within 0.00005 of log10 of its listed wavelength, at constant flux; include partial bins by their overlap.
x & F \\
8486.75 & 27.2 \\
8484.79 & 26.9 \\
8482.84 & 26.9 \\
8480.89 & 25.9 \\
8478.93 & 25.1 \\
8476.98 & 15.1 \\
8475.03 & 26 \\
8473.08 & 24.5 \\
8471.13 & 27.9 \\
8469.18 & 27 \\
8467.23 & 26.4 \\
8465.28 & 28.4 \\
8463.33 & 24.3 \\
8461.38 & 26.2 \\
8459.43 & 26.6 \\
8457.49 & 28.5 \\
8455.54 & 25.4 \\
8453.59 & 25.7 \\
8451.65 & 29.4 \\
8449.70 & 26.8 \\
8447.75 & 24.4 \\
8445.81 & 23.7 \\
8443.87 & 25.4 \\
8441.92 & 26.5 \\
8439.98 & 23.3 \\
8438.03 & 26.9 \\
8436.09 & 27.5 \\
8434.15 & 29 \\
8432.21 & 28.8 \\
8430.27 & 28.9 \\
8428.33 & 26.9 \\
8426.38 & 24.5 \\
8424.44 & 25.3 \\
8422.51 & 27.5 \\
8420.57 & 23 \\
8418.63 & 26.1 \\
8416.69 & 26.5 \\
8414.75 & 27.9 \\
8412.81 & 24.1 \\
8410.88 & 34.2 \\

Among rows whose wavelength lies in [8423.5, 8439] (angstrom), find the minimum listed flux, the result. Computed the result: 24.5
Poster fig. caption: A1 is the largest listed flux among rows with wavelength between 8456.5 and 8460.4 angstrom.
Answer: 28.5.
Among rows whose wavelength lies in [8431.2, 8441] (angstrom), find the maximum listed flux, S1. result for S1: 29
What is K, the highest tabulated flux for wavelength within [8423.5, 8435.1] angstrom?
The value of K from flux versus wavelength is 29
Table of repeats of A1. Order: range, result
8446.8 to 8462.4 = 29.4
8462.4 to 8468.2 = 28.4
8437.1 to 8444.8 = 26.9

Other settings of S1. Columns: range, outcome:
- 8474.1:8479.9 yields 26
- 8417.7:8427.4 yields 27.5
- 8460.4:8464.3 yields 26.2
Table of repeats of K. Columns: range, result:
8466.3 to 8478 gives 27.9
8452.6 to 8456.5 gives 25.7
